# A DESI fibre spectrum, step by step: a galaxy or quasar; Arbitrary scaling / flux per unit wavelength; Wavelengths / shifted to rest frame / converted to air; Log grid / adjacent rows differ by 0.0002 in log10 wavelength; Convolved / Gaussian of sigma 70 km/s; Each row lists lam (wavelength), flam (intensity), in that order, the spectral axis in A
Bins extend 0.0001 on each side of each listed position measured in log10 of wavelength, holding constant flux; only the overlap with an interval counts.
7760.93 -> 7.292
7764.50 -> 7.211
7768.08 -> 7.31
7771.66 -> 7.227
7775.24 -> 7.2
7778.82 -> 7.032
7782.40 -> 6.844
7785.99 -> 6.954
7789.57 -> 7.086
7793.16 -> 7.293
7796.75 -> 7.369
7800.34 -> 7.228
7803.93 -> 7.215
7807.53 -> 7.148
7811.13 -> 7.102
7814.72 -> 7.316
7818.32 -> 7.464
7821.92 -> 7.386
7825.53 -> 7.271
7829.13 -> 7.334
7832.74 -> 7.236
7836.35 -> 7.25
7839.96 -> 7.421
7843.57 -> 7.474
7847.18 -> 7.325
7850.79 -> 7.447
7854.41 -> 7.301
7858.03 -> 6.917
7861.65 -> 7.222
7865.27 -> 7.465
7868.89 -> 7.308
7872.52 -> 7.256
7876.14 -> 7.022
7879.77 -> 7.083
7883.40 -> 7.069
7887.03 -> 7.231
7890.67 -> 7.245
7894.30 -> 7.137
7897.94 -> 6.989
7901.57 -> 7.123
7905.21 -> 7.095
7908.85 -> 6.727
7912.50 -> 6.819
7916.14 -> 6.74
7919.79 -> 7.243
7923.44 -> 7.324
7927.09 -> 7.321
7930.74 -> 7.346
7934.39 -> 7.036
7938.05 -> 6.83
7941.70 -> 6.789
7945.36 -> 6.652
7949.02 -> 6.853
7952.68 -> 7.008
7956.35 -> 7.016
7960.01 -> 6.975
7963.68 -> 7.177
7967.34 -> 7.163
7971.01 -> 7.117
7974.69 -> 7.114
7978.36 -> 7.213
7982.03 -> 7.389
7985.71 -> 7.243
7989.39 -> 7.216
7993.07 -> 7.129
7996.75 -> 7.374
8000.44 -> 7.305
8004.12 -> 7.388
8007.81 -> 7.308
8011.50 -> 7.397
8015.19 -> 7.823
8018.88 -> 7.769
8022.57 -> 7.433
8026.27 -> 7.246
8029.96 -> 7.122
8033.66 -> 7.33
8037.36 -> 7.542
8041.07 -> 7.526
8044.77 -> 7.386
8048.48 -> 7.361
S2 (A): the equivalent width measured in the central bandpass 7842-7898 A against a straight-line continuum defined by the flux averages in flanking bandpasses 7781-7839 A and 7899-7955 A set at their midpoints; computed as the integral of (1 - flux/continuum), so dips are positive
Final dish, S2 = -0.9 A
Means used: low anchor 7.22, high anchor 6.99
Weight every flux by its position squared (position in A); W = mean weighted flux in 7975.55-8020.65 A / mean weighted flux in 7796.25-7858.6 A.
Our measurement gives 1.06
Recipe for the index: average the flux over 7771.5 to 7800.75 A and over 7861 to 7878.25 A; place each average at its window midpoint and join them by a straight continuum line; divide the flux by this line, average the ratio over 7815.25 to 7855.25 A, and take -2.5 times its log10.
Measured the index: -0.02 mag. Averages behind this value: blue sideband 7.13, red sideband 7.26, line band 7.35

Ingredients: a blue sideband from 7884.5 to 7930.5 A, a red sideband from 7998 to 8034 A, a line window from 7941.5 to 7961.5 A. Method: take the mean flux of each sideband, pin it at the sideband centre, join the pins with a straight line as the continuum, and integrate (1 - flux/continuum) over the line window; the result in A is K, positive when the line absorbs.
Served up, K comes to 0.9 A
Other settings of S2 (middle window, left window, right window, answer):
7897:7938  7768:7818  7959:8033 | 1.1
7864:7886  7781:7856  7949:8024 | 0.2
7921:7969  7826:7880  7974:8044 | 1.9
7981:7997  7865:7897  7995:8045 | 0.3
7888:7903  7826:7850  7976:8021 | 0.5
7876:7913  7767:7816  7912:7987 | 0.2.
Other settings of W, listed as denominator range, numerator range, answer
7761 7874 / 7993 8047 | 1.08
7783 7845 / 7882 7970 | 1.00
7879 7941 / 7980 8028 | 1.07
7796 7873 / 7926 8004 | 1.01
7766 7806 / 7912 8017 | 1.05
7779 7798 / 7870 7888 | 1.03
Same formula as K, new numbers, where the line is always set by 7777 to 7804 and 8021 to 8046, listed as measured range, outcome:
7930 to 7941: 0.39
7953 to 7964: 0.39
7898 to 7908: 0.26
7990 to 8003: 0.11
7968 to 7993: 0.37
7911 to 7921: 0.46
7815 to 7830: -0.43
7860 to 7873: -0.22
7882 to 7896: 0.10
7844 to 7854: -0.28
